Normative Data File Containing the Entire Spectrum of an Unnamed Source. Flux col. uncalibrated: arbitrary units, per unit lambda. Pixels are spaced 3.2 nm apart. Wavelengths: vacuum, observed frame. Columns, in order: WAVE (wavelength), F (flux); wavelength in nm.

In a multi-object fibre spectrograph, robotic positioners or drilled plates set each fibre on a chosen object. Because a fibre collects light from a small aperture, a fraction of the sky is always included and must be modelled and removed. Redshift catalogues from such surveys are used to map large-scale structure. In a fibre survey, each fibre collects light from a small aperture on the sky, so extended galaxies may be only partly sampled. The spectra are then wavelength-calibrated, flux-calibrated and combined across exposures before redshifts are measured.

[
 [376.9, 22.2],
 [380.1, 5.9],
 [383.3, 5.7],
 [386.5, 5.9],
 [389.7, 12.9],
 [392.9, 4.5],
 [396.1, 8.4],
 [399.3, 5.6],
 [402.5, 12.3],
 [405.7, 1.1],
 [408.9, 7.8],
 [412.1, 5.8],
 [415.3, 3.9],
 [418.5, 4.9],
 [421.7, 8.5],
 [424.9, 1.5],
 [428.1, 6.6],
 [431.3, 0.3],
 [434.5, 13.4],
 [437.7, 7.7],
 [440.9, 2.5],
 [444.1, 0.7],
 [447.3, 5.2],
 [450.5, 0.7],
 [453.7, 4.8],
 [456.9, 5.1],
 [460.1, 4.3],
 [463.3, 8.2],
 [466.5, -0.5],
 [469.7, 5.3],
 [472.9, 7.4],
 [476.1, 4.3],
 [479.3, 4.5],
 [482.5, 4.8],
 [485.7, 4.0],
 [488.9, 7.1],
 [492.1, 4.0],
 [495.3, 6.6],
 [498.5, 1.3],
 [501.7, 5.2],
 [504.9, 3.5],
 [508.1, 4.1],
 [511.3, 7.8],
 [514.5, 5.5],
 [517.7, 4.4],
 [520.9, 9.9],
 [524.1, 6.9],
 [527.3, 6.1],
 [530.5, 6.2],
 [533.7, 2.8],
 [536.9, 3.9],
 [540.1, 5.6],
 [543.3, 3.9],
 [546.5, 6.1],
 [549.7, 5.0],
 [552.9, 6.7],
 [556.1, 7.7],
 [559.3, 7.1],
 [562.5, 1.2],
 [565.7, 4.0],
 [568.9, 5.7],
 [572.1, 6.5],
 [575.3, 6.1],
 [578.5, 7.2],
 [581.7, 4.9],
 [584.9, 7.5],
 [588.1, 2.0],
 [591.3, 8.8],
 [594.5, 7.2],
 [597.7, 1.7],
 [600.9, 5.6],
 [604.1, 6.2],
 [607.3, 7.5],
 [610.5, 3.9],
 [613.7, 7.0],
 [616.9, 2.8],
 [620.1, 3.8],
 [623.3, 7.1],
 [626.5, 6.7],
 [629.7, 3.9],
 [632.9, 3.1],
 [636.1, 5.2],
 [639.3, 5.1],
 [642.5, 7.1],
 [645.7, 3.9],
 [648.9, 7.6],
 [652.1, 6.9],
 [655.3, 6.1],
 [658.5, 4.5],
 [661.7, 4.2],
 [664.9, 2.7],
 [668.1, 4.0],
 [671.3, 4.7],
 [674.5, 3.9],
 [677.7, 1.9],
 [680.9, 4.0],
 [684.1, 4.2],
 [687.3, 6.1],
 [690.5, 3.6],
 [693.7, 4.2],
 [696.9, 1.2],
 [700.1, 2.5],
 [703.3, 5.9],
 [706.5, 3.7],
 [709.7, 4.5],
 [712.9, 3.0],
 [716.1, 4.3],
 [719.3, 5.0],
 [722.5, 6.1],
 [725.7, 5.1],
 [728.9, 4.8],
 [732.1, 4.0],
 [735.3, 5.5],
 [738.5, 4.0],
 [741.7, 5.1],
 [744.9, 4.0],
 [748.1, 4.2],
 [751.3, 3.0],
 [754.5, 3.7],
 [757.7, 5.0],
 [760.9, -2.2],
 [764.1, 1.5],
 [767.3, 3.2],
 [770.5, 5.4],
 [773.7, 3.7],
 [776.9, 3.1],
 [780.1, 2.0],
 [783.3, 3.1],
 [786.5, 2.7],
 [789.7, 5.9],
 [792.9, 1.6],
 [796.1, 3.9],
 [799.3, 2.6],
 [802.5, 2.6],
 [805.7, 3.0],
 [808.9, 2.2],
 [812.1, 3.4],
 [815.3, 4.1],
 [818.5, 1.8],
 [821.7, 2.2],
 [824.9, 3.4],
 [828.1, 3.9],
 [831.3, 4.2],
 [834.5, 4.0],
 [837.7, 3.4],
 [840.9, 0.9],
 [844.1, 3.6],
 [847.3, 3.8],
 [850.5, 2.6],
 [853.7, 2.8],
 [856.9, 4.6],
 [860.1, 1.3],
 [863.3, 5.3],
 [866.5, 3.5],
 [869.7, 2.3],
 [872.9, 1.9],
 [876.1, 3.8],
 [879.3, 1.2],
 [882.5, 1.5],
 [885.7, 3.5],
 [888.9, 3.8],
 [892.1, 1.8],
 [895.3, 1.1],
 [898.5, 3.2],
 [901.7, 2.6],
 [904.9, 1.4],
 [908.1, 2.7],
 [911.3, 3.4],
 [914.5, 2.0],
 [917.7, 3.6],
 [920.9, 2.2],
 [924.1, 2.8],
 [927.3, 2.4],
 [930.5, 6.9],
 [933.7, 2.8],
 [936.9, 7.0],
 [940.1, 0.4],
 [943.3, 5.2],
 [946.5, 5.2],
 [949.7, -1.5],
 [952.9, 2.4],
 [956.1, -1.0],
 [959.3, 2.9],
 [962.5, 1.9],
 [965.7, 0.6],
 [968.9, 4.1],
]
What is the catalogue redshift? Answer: 0.71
